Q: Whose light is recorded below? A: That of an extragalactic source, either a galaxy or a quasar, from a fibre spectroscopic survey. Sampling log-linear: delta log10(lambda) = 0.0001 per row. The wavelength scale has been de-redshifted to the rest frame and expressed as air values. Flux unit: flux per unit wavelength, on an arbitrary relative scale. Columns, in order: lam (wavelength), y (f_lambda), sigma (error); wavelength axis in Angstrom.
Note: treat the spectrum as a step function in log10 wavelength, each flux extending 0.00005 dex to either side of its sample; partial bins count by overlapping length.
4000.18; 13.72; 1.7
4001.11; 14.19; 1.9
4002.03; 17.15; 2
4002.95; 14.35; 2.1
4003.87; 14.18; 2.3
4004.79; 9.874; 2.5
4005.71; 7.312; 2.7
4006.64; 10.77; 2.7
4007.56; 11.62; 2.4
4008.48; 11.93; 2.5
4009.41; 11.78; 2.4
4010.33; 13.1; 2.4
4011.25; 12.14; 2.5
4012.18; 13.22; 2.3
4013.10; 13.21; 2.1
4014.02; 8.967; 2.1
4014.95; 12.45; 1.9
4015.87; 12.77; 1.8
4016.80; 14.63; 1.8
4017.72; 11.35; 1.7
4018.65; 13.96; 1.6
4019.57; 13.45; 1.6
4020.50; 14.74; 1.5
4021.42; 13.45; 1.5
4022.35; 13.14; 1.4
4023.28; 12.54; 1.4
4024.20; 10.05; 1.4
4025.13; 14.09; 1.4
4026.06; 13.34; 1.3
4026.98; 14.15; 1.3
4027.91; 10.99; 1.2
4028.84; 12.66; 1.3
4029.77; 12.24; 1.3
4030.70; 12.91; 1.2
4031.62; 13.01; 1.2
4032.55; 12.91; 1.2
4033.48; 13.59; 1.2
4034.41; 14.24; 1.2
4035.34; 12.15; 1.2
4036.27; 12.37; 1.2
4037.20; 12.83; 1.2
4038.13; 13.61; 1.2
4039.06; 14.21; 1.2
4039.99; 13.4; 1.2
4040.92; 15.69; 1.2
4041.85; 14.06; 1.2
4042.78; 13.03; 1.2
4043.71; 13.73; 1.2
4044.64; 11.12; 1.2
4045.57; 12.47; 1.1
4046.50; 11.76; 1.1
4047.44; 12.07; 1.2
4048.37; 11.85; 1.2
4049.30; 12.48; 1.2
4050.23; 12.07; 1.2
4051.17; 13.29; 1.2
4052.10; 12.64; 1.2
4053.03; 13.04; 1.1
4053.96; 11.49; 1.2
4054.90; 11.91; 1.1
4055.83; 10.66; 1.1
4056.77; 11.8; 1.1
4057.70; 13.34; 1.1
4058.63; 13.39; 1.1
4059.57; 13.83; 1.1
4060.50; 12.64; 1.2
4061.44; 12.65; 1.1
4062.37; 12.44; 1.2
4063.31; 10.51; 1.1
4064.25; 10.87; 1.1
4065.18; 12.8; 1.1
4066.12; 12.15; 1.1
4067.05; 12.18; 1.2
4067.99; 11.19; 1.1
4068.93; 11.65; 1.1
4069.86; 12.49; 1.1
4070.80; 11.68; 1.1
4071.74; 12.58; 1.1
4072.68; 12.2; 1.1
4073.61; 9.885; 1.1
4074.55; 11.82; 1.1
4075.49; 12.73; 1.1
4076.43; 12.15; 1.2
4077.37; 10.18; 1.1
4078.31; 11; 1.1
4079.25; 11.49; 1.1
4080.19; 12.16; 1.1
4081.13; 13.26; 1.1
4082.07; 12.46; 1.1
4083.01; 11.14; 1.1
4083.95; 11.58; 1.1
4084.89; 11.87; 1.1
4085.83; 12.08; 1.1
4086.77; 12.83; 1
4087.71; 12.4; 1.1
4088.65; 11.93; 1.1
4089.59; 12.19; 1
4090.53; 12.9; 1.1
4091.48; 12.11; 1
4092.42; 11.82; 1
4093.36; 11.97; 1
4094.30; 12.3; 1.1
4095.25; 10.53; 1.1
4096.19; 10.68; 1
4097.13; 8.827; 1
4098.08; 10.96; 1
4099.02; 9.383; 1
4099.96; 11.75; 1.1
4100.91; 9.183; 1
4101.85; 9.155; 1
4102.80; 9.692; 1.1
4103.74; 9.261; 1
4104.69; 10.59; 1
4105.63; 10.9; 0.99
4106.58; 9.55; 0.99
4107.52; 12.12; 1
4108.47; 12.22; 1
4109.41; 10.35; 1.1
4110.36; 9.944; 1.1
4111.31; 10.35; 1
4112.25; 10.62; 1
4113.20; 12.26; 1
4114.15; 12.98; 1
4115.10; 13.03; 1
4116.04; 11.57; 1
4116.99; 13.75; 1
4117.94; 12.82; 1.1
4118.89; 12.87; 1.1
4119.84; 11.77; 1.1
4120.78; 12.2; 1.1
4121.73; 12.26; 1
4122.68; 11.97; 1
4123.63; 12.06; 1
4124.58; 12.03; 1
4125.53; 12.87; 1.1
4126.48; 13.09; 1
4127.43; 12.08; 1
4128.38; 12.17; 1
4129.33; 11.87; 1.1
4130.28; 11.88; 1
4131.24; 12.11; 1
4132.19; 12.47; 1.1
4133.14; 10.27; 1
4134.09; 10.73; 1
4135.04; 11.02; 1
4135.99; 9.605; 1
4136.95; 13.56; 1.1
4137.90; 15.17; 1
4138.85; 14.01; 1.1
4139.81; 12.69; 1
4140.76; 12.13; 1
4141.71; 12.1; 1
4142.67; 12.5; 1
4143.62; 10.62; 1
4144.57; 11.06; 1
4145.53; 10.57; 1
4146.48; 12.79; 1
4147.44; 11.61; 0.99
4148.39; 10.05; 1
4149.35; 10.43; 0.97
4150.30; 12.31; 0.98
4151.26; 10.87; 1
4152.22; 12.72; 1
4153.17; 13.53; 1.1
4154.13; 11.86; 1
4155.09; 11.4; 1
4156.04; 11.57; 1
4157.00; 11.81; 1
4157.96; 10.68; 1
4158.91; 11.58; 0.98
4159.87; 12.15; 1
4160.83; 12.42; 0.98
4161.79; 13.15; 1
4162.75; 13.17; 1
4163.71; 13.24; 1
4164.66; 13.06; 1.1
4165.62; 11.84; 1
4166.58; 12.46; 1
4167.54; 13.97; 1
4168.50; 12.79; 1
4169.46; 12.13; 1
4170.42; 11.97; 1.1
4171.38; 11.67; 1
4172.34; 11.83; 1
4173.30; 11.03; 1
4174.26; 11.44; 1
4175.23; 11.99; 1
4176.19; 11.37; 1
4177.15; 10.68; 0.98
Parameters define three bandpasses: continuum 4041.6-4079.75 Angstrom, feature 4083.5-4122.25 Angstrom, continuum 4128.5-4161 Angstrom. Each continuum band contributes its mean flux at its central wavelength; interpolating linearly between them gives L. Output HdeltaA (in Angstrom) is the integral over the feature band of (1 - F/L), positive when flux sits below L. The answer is 1.8 Angstrom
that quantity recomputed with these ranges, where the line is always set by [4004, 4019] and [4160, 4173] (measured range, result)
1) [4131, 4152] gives 1.1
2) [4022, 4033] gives -0.7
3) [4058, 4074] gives 0.0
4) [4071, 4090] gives 0.4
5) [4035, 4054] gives -1.4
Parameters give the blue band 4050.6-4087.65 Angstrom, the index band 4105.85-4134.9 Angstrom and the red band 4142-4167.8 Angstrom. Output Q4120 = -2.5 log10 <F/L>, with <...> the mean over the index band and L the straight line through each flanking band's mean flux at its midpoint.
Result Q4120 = 0.01 mag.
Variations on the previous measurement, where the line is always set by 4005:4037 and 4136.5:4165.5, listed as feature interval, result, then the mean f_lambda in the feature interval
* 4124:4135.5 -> 0.029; 11.9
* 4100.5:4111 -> 0.193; 10.3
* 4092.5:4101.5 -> 0.155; 10.7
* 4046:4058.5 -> 0.017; 12.2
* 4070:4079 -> 0.068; 11.6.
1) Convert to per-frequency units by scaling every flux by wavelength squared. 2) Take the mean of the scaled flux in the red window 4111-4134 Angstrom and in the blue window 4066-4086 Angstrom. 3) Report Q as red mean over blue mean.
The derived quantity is 1.05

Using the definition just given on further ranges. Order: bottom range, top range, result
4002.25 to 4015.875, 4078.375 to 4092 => 1.06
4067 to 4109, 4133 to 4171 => 1.09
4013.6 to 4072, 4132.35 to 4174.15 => 1.00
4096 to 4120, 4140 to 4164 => 1.10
